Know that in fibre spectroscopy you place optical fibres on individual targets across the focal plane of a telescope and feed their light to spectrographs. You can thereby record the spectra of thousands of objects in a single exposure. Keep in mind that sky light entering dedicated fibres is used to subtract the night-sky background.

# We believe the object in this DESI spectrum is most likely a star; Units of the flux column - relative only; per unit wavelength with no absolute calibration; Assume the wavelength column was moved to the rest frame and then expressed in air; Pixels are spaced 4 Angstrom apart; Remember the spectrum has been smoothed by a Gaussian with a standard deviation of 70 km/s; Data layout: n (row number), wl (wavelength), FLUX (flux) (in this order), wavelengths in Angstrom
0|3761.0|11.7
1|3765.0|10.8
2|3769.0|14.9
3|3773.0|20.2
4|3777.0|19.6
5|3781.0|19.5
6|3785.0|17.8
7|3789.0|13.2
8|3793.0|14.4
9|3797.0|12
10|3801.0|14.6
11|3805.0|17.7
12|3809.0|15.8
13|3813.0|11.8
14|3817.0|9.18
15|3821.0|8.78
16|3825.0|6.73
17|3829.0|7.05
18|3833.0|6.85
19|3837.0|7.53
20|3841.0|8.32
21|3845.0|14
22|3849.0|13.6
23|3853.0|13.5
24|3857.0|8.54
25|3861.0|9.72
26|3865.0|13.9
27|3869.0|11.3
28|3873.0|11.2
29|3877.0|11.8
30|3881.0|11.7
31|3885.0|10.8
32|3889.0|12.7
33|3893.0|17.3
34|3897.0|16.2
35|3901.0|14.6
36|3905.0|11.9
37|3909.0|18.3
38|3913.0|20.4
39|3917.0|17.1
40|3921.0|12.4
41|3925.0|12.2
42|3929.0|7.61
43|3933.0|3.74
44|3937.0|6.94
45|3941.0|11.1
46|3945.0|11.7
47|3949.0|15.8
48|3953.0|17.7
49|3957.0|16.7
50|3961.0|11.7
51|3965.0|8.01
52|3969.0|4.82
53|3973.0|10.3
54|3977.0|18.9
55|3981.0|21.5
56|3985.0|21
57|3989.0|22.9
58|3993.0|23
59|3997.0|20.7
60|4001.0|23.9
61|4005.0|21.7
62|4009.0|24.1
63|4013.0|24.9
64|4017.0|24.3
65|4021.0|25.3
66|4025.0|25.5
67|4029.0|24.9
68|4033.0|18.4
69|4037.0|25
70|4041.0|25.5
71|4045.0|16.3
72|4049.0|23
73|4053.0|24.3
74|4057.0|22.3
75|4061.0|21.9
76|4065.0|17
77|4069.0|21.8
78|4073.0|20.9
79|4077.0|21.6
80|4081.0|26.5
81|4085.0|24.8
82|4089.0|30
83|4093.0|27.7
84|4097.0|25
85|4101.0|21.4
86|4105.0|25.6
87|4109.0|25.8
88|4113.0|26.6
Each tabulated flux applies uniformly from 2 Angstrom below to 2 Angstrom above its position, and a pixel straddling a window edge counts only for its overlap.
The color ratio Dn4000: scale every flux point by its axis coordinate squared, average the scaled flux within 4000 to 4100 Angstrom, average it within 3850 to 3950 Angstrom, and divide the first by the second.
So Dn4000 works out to 2.03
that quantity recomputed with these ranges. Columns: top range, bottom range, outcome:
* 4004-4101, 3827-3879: 2.45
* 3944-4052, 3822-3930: 1.72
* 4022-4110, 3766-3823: 1.81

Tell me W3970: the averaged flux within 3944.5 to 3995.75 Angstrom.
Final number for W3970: 15.9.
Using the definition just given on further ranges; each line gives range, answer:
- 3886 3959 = 13.5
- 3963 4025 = 19.9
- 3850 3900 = 12.5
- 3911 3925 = 16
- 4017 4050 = 23.1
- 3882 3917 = 15.3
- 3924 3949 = 9.3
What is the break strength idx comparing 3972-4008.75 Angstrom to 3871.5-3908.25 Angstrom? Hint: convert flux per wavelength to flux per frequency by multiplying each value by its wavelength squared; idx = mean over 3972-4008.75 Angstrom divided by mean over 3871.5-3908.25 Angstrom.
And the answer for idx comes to 1.65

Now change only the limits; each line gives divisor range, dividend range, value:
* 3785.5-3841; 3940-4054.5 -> 1.91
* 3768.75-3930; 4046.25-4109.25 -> 2.02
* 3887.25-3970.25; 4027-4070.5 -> 1.80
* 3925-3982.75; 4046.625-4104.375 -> 2.10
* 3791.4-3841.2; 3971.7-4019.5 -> 2.18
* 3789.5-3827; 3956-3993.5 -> 1.38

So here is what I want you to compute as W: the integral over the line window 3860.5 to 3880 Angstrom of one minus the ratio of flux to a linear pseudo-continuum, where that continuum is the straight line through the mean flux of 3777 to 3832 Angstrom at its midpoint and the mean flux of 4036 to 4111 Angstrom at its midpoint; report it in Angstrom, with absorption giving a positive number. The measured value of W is 4.9 Angstrom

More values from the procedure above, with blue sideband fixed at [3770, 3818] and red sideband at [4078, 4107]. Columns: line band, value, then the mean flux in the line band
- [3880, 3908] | 7.6 Angstrom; 13.8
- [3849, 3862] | 4.8 Angstrom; 11.1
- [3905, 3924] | 3.3 Angstrom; 16.3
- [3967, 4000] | 6.0 Angstrom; 18.1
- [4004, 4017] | -0.5 Angstrom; 23.8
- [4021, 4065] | 2.6 Angstrom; 22.6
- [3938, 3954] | 5.7 Angstrom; 13.4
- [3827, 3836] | 5.3 Angstrom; 7.01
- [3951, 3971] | 8.9 Angstrom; 11.8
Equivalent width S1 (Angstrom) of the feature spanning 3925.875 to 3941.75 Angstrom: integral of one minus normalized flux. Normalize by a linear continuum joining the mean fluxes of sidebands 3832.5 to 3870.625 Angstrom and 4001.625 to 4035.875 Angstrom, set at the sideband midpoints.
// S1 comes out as 9.0 Angstrom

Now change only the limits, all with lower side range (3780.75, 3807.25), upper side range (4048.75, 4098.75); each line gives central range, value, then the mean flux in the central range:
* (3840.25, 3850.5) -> 2.8 Angstrom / 12.3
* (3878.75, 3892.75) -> 4.4 Angstrom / 12.4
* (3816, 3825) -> 4.3 Angstrom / 8.46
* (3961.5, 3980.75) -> 8.4 Angstrom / 11.6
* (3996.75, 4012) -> -1.0 Angstrom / 23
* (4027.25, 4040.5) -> -0.4 Angstrom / 23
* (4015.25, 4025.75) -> -1.4 Angstrom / 25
